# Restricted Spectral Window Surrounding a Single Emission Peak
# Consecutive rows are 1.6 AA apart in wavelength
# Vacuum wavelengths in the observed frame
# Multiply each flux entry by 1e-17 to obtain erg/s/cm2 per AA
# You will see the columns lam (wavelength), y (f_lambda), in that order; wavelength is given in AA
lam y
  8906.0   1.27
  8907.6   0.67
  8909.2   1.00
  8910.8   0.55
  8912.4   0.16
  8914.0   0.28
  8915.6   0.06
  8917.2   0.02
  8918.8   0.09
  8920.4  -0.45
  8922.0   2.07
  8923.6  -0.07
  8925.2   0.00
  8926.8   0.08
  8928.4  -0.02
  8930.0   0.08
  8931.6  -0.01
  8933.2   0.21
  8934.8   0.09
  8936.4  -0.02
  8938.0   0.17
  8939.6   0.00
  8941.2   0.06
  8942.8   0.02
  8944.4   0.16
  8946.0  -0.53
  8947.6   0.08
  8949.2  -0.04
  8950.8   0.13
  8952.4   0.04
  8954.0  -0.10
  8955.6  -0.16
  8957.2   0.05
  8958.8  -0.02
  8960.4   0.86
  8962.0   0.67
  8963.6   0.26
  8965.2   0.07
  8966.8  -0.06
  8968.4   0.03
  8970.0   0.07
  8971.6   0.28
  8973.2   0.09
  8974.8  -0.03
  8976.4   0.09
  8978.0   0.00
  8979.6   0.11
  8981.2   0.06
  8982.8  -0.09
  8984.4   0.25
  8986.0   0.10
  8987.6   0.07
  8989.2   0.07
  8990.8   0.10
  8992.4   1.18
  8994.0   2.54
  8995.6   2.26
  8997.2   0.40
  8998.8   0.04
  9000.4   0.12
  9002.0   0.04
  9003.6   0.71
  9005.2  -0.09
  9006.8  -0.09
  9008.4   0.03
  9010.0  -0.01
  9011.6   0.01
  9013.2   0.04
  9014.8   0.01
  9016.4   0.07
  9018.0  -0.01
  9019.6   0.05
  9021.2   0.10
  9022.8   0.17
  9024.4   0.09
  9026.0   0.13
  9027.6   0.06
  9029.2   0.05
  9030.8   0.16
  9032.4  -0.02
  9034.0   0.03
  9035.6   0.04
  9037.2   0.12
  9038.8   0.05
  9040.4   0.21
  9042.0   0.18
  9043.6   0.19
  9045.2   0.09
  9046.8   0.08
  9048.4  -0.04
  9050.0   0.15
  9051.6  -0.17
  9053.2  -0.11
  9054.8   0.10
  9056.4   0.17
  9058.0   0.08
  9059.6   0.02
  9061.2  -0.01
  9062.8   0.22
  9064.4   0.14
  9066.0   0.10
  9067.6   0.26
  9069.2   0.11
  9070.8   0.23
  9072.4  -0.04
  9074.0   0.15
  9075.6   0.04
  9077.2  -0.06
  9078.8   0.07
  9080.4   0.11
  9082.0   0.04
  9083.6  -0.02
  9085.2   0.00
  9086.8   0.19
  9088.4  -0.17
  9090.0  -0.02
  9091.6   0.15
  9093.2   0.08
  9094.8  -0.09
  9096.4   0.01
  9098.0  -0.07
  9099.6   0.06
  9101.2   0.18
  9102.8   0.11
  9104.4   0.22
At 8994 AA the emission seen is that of [O III]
